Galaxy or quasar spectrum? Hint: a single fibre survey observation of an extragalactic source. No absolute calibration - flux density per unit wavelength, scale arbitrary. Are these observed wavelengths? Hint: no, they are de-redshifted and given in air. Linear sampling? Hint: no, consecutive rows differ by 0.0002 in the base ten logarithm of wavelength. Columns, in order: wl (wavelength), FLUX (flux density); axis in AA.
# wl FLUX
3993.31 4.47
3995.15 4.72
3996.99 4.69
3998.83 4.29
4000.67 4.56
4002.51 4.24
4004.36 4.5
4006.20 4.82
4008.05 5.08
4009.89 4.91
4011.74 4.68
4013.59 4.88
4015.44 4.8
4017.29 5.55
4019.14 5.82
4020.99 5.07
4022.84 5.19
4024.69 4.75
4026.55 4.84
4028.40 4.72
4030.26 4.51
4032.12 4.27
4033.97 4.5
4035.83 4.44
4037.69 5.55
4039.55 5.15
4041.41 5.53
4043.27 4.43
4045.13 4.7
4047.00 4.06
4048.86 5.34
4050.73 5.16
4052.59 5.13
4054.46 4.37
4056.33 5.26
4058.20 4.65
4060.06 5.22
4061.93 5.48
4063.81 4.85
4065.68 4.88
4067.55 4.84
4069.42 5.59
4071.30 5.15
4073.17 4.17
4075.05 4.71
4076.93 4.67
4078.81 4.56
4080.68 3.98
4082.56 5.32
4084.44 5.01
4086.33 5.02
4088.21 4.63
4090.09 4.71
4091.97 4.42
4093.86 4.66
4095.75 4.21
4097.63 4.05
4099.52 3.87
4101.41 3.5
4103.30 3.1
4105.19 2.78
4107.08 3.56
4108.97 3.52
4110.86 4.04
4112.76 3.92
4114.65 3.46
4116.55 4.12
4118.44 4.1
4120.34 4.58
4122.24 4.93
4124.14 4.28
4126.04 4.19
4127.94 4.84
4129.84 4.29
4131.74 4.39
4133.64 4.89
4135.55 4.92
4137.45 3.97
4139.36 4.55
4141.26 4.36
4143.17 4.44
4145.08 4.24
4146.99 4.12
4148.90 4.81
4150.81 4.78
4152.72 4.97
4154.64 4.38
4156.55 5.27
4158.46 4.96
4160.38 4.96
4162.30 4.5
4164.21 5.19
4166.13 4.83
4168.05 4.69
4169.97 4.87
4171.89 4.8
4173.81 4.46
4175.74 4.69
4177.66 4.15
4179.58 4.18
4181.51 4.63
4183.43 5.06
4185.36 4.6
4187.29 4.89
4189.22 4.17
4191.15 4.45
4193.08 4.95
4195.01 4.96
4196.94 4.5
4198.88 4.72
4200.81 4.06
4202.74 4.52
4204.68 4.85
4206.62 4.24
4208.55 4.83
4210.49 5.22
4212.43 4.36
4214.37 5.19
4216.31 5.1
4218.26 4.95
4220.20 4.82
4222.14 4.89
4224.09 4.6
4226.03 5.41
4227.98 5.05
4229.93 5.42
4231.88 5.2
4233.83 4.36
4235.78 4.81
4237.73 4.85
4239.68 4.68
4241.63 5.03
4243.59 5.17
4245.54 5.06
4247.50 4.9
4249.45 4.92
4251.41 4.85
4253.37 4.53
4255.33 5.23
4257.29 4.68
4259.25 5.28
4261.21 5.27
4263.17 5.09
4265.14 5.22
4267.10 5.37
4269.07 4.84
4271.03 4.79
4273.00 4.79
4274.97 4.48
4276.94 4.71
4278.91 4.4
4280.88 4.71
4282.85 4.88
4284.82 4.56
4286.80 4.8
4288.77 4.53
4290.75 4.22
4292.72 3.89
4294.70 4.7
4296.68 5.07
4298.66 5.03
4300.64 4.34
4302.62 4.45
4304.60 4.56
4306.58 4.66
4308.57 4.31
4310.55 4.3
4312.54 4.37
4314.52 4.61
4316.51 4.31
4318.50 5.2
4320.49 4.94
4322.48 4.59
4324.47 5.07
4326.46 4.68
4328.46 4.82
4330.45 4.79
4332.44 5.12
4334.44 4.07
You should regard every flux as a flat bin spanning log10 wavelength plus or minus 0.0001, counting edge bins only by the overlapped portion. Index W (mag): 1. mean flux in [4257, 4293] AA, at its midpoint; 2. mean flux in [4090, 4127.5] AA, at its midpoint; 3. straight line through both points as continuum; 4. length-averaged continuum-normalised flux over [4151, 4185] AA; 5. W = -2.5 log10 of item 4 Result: -0.11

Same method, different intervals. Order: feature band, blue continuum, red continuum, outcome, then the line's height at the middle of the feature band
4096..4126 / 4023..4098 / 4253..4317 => 0.23 mag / 4.77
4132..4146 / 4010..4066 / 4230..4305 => 0.09 mag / 4.87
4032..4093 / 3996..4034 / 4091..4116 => -0.14 mag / 4.25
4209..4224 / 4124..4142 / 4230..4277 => -0.03 mag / 4.8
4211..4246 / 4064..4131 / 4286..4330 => -0.10 mag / 4.51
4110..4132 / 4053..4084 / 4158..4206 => 0.12 mag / 4.77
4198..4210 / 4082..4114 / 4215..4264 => 0.04 mag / 4.75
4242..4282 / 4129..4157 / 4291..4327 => -0.07 mag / 4.59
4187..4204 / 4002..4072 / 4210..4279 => 0.08 mag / 4.93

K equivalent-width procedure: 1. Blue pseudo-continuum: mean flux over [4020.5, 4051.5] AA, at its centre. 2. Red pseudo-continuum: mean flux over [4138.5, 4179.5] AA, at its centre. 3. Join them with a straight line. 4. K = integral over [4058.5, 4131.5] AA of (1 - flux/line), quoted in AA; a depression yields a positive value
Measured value 5.4 AA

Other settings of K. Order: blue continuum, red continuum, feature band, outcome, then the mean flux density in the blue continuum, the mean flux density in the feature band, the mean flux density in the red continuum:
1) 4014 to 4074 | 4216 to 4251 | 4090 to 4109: 4.3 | 4.94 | 3.83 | 4.95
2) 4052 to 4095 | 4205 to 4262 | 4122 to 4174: 2.5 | 4.83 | 4.64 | 4.93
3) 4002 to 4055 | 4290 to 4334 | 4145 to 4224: 0.5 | 4.87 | 4.71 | 4.63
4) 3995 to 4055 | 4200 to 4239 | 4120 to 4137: 0.9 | 4.83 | 4.57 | 4.84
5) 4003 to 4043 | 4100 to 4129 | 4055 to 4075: -2.3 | 4.92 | 4.98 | 3.93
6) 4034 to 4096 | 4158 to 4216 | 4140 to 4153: 0.6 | 4.84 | 4.51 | 4.68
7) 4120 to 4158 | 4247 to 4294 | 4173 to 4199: 0.3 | 4.57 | 4.6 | 4.79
